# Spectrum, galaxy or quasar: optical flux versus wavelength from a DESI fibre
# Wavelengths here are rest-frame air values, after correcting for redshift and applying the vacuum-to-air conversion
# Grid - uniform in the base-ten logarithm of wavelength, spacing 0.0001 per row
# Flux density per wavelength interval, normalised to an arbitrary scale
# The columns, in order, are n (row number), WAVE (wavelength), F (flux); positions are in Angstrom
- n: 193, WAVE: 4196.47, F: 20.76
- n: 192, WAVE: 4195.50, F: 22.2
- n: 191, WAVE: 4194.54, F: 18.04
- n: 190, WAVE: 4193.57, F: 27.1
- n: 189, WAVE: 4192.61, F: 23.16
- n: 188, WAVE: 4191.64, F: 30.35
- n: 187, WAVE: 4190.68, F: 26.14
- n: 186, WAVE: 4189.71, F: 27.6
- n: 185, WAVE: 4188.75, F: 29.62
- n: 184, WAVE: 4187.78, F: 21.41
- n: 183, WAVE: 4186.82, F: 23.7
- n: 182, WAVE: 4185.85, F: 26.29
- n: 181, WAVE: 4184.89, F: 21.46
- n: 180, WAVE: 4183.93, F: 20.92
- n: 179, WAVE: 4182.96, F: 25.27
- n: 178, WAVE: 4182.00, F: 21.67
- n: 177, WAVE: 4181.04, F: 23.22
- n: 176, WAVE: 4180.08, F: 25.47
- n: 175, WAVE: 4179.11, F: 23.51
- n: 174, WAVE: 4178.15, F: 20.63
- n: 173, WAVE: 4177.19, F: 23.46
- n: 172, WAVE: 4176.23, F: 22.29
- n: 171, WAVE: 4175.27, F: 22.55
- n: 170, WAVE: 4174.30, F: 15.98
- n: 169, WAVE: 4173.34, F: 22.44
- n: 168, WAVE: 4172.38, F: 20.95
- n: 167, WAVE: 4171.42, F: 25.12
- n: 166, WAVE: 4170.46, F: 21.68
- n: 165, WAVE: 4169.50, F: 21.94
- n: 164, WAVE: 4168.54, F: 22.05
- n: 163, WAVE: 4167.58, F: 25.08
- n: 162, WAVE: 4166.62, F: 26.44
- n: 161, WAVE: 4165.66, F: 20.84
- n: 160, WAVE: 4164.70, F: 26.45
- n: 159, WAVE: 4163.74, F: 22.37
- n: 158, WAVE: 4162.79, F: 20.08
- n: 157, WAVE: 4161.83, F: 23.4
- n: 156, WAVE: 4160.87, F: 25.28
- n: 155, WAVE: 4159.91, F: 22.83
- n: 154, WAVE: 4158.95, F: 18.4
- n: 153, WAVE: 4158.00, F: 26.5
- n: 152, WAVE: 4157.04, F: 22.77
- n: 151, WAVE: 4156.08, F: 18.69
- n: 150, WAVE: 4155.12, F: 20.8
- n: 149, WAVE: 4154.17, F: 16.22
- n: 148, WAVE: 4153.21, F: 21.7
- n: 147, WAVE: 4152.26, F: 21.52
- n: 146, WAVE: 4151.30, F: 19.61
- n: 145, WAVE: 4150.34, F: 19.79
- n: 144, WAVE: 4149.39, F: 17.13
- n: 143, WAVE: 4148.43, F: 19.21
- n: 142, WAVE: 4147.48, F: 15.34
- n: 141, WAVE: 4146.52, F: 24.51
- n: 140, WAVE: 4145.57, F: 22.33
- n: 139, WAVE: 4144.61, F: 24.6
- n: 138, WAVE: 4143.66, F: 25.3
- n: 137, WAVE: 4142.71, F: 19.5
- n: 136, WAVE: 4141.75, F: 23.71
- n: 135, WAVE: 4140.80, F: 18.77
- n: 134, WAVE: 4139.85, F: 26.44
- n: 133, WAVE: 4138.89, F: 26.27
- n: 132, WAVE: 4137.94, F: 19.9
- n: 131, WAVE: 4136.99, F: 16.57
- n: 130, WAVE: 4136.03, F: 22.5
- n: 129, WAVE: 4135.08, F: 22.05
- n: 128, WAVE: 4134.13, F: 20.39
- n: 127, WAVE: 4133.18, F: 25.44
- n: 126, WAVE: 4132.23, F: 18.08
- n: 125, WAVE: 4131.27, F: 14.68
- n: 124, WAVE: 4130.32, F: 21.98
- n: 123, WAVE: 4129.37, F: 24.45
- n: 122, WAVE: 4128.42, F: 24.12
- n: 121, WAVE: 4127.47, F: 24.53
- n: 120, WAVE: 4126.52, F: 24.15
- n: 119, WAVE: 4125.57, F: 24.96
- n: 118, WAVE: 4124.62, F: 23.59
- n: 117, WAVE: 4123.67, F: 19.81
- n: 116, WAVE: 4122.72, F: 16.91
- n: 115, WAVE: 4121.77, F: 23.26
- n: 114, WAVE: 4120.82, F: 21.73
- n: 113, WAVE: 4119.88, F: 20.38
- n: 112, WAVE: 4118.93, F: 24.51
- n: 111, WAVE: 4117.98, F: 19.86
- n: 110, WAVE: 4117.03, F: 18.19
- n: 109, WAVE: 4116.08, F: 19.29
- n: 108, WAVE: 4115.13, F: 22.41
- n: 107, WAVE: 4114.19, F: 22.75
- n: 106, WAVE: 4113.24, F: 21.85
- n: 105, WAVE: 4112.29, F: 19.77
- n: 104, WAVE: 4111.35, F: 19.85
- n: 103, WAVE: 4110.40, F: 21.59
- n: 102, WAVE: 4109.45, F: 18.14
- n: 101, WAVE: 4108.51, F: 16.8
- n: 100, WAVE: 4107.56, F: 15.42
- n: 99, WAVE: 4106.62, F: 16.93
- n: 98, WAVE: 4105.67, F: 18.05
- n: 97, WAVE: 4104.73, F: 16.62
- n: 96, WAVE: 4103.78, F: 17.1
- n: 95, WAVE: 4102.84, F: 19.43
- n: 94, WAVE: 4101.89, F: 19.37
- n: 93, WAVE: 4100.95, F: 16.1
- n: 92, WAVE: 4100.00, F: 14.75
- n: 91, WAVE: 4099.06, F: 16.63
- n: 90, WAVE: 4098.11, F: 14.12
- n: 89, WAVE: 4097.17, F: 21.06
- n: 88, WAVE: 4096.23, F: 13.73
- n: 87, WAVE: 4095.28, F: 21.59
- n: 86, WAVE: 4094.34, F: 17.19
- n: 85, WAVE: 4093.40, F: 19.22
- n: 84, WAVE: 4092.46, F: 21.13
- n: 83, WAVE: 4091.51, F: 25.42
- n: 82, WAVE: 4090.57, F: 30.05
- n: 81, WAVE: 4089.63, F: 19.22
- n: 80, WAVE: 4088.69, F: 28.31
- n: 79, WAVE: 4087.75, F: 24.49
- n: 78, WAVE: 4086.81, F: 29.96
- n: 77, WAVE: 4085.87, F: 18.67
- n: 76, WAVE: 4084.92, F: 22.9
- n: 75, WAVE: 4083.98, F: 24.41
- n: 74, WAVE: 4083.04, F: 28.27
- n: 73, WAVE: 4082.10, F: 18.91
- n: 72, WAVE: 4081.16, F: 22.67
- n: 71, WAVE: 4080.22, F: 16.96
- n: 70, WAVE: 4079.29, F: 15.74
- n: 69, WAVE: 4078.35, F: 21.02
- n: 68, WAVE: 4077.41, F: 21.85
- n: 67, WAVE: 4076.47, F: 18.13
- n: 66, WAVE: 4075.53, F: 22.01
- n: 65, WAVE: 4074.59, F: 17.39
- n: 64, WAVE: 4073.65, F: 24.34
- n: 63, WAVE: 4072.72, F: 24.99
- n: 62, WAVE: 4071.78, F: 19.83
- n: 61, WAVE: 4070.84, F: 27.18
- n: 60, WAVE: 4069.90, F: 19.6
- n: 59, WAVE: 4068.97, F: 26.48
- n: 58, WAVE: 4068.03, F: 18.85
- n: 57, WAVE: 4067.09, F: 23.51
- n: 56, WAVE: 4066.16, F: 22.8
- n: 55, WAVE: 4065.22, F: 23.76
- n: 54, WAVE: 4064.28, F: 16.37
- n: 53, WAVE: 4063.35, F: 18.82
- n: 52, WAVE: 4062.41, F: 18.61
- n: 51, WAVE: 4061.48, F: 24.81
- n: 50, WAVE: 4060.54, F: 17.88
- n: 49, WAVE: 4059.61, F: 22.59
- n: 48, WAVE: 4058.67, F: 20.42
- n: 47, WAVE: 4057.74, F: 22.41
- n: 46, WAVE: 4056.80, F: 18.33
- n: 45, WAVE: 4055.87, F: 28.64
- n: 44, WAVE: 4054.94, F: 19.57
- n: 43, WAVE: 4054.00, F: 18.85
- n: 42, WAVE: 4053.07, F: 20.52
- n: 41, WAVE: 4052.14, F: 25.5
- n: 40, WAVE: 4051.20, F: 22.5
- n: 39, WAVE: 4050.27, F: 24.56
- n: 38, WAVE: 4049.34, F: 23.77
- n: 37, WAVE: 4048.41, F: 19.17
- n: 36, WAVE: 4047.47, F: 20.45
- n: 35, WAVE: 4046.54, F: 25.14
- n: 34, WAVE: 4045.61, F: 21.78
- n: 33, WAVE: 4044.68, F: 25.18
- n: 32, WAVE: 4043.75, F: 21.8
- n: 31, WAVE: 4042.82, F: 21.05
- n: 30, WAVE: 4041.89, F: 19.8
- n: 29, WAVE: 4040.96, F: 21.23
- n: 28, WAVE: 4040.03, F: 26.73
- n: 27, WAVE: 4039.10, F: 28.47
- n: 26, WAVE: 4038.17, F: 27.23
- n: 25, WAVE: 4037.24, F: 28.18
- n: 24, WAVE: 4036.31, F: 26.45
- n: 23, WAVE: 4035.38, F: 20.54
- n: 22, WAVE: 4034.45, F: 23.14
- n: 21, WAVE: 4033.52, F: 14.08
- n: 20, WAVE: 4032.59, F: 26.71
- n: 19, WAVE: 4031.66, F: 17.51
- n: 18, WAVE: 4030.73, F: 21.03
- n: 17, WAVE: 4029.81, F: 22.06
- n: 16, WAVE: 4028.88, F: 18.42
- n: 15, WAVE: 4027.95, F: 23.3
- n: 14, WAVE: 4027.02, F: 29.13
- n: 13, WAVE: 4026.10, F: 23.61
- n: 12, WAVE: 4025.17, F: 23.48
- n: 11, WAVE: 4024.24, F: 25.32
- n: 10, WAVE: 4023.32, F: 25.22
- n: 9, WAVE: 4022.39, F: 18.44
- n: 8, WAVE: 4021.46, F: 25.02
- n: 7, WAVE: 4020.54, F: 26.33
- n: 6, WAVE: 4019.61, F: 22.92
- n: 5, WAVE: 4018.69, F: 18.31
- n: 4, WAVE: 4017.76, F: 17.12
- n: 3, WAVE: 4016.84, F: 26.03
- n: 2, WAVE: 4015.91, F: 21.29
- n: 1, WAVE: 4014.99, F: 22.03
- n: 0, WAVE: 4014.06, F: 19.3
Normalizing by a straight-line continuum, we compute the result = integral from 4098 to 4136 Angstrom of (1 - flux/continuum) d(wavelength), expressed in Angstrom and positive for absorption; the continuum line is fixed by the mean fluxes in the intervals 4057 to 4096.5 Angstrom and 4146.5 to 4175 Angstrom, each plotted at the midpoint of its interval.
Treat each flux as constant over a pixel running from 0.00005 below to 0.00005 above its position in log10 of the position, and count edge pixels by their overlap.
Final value 2.7 Angstrom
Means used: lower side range 21.7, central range 20.1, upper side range 21.5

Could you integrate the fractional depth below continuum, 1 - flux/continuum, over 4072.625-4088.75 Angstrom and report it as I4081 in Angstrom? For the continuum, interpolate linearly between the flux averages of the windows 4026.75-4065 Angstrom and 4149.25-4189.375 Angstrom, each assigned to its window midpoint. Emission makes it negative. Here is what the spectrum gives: 0.2 Angstrom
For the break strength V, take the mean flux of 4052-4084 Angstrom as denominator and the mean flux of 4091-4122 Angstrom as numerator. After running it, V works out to 0.90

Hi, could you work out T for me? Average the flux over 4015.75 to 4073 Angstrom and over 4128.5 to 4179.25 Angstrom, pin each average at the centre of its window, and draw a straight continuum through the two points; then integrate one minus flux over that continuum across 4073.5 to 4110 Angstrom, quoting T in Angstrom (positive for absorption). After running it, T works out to 3.4 Angstrom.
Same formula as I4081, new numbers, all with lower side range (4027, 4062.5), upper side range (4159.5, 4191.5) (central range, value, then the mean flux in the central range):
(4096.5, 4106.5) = 2.5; 17.2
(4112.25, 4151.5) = 2.7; 21.5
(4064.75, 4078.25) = 0.3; 22.2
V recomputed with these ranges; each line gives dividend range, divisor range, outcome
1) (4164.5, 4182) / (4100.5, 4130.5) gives 1.11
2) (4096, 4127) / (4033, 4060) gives 0.86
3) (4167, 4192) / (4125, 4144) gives 1.06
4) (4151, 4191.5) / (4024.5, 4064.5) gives 1.02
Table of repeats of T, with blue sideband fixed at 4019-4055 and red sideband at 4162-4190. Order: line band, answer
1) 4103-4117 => 2.4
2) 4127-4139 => 0.8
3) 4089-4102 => 2.1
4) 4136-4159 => 1.9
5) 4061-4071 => 0.5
